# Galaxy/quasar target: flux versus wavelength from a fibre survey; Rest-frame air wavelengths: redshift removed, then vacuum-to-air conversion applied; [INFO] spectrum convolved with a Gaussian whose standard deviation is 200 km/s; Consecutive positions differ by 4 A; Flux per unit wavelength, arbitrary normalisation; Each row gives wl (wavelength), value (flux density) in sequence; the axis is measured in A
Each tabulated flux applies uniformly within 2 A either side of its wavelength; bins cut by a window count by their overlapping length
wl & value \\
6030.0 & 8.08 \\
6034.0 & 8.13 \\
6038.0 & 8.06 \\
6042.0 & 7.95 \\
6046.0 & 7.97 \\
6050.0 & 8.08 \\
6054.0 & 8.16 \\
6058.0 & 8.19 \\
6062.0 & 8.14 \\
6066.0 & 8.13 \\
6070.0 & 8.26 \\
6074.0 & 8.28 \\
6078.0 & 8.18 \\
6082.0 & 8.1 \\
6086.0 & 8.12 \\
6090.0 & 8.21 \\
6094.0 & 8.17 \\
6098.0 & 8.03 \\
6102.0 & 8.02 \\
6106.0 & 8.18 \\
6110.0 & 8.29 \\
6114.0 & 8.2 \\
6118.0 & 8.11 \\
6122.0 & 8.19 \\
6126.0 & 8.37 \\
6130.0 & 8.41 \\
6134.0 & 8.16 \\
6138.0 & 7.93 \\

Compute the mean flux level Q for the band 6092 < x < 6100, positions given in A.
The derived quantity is 8.1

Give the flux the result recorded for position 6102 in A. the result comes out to 8.02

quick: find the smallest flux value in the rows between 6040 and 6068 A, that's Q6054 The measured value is 7.95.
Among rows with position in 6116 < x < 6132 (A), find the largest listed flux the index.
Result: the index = 8.41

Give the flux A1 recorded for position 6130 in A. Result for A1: 8.41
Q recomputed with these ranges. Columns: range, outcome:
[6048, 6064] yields 8.14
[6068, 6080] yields 8.24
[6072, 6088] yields 8.17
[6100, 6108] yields 8.1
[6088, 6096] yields 8.19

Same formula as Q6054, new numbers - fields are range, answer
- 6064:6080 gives 8.13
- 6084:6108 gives 8.02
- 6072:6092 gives 8.1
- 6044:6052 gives 7.97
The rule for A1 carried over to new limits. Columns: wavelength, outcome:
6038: 8.06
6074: 8.28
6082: 8.1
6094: 8.17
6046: 7.97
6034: 8.13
